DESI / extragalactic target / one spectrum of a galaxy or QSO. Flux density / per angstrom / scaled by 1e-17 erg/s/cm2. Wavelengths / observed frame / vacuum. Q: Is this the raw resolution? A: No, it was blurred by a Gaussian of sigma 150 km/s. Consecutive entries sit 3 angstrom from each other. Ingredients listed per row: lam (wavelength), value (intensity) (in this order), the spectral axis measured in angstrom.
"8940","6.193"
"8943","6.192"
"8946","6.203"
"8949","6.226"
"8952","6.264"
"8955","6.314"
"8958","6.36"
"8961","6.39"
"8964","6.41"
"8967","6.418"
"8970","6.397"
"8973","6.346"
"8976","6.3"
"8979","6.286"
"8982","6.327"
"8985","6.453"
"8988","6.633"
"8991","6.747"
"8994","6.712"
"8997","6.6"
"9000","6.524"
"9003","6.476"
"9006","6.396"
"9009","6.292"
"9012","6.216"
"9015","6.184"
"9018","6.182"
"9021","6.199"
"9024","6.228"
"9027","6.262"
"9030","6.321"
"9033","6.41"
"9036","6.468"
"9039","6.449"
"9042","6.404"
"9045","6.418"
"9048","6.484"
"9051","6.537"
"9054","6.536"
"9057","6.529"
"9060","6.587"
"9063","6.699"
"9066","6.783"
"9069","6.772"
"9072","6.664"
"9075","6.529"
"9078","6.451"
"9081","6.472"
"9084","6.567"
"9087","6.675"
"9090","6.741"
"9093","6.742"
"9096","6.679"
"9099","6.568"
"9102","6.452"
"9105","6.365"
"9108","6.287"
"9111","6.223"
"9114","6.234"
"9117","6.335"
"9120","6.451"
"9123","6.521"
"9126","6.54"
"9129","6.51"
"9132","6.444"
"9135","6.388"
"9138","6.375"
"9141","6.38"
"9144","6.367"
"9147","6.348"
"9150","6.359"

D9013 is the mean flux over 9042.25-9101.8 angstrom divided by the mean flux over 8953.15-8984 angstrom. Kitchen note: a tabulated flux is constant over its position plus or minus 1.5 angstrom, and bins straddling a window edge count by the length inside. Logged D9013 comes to 1.04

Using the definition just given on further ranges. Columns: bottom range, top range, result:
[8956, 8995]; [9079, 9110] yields 1.02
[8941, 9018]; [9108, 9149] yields 1.00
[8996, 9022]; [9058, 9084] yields 1.04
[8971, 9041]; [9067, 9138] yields 1.02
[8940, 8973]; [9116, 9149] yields 1.02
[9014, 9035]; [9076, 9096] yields 1.06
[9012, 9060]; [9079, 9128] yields 1.02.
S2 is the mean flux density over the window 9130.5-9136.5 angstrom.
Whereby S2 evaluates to 6.42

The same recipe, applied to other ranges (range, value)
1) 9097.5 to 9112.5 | 6.38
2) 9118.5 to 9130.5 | 6.51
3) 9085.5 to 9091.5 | 6.71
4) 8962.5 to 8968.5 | 6.41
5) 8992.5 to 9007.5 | 6.54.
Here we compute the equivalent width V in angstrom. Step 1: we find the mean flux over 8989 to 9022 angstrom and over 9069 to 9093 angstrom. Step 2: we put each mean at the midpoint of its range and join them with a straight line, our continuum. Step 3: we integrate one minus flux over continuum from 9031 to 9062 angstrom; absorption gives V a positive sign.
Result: 0.2 angstrom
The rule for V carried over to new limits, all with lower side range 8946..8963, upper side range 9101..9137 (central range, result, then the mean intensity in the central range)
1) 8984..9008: -0.90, 6.56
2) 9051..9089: -1.41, 6.6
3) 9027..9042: -0.11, 6.4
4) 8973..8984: 0.00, 6.32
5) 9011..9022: 0.25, 6.19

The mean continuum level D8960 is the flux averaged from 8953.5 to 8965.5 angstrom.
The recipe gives 6.37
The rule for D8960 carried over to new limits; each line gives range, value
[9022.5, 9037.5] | 6.34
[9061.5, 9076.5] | 6.69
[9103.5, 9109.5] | 6.33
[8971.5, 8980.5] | 6.31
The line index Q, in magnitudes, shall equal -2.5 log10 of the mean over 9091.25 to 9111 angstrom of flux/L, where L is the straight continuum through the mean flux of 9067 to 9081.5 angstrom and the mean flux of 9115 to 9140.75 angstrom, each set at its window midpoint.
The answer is 0.00 mag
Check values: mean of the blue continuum 6.59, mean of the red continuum 6.44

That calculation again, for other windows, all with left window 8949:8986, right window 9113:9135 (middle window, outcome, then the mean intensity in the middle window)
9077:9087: -0.02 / 6.53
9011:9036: 0.02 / 6.26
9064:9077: -0.05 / 6.68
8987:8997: -0.05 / 6.69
